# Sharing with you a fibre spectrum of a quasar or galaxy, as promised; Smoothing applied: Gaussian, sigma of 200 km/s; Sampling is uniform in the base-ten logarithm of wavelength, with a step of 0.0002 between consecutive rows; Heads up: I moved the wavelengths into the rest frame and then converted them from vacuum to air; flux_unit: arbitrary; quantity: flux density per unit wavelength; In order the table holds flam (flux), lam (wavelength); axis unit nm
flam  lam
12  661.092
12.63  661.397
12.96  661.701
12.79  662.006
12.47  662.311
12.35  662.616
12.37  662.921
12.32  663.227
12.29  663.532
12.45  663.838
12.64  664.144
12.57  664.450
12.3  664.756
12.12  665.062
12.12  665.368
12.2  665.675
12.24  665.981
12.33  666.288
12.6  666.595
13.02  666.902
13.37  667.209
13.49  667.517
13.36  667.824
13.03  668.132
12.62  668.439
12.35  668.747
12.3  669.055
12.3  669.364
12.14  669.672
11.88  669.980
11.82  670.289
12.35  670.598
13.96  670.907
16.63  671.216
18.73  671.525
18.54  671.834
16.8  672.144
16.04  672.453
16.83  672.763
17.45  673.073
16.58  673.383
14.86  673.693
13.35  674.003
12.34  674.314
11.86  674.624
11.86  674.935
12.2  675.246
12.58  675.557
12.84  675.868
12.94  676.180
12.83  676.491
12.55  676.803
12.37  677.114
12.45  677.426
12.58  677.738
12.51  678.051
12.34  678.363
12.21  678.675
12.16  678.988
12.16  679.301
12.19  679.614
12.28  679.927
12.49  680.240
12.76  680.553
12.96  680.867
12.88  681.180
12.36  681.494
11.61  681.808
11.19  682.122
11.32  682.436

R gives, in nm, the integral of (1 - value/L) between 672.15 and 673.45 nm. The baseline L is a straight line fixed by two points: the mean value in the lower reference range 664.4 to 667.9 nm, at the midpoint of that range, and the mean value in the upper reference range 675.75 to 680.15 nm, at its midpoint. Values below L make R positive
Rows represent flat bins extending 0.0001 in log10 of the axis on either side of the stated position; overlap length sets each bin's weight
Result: -0.44 nm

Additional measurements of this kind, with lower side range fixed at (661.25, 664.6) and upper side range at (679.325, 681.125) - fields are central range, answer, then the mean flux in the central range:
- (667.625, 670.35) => 0.015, 12.5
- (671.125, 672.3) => -0.488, 17.7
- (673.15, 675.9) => -0.168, 13.3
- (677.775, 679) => 0.018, 12.3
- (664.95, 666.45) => 0.039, 12.2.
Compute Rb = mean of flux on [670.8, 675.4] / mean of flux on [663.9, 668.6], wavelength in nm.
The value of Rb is 1.2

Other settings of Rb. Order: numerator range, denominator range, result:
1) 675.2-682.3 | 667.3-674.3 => 0.86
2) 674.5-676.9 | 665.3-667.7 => 0.98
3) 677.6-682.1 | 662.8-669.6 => 0.98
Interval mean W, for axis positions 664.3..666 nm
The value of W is 12.3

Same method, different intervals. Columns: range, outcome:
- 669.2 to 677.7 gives 13.9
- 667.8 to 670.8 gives 12.4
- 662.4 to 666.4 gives 12.3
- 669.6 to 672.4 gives 14.9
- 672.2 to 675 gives 14.7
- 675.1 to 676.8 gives 12.7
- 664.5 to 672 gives 13.2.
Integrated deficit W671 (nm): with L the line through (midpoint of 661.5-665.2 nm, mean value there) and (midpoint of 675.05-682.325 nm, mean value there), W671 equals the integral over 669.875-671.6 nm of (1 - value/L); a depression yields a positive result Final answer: -0.23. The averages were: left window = 12.5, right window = 12.4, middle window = 14.1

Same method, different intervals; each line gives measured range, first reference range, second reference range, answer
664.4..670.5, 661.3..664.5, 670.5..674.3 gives 0.700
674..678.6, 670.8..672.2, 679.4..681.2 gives 0.661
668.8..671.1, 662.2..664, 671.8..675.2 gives 0.260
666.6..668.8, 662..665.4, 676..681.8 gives -0.110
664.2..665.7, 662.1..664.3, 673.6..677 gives 0.020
